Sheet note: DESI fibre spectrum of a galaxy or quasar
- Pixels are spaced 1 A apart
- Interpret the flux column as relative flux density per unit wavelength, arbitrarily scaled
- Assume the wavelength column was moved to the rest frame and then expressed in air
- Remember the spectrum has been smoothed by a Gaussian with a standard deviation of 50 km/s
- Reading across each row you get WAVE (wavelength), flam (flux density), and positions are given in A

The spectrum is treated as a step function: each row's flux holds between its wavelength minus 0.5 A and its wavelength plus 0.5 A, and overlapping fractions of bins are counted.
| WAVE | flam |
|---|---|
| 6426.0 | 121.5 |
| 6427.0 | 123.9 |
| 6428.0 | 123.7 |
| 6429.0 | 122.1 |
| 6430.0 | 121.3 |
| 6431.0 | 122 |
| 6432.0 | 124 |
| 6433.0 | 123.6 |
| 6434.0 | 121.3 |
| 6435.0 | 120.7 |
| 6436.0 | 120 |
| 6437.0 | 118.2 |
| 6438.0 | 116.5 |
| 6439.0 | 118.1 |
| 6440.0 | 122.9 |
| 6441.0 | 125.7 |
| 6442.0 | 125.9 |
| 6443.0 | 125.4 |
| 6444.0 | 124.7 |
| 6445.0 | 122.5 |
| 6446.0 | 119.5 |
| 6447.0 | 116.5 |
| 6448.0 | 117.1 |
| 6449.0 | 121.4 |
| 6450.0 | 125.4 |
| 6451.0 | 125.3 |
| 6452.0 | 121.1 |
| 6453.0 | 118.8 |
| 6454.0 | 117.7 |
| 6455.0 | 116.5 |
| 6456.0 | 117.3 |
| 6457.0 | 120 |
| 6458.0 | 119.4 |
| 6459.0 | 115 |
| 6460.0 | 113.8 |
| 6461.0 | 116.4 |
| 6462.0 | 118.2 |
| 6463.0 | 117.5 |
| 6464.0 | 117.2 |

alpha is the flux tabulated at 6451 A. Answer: 125.3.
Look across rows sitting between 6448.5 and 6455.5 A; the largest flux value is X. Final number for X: 125.4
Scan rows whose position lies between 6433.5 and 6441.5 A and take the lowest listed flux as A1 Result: 116.5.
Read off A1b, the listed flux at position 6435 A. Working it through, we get 120.7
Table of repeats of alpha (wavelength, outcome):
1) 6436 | 120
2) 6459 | 115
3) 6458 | 119.4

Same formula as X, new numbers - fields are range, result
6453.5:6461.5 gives 120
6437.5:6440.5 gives 122.9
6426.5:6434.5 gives 124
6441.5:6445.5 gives 125.9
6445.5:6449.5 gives 121.4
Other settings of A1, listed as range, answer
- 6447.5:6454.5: 117.1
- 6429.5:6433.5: 121.3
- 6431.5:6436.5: 120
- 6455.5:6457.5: 117.3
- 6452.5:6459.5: 115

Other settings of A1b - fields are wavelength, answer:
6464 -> 117.2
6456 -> 117.3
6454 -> 117.7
